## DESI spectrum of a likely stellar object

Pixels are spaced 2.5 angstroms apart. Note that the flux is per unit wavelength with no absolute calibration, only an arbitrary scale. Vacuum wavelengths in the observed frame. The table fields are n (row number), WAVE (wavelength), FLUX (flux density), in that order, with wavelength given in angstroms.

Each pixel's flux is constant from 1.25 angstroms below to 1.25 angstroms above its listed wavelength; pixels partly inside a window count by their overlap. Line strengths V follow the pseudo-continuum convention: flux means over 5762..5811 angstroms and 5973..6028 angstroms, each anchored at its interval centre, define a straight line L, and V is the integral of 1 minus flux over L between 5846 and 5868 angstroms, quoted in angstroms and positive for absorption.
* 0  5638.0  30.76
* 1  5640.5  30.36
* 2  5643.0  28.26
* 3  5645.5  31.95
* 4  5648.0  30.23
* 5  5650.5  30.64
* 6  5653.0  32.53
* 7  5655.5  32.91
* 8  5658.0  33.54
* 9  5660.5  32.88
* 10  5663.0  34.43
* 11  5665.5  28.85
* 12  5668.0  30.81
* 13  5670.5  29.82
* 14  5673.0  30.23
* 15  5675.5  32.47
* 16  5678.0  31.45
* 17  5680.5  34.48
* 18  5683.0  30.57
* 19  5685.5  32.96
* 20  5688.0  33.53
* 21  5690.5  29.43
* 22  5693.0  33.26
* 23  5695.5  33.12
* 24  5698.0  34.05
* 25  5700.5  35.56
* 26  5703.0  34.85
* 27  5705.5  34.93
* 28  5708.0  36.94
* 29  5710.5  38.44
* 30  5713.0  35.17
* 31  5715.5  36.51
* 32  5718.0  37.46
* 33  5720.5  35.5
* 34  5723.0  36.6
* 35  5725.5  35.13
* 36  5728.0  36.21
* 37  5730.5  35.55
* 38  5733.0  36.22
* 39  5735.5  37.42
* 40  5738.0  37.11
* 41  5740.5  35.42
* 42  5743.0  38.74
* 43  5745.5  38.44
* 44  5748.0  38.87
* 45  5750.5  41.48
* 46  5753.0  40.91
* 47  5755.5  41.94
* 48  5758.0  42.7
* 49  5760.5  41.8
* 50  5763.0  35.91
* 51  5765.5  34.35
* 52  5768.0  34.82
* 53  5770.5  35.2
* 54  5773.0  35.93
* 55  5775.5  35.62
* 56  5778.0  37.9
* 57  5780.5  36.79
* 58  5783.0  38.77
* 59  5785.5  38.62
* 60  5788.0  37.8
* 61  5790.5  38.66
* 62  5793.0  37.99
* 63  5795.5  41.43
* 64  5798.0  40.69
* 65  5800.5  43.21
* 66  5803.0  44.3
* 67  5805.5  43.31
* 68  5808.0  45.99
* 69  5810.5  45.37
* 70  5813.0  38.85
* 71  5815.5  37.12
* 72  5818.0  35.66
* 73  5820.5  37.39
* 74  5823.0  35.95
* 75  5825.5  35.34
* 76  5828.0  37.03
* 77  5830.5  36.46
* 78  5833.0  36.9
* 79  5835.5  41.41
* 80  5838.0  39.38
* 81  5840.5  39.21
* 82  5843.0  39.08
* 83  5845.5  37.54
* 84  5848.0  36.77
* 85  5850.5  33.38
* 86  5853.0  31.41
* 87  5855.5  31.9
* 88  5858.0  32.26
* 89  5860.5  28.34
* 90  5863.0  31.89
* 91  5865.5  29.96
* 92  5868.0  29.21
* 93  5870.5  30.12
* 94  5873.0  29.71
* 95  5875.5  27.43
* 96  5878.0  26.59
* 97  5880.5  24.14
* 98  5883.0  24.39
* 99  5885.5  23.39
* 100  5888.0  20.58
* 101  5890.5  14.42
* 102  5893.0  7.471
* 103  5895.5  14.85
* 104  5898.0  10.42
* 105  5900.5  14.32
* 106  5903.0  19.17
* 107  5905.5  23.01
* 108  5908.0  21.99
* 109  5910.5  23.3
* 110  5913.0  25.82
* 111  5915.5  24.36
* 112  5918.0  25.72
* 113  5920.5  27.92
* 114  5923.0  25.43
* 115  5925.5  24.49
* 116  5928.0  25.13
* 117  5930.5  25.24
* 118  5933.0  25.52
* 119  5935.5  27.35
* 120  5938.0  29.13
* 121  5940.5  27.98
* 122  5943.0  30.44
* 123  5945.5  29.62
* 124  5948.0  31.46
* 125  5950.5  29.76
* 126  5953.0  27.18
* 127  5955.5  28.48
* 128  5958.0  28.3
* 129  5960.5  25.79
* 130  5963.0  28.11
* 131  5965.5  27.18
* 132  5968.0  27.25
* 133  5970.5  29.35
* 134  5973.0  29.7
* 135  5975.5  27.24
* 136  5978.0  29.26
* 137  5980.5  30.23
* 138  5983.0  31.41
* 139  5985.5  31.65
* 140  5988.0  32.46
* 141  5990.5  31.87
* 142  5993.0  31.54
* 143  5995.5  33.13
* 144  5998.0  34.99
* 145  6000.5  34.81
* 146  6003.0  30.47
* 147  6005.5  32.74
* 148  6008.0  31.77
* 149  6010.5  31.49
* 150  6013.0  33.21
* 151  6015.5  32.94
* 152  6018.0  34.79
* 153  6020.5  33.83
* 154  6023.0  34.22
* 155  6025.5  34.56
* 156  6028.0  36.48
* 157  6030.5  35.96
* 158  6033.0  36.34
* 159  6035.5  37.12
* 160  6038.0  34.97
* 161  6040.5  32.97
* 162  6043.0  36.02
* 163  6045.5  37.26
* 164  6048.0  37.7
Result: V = 2.9 angstroms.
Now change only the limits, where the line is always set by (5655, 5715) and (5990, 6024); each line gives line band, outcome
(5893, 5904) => 6.4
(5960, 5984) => 3.2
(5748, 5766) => -3.8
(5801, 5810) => -3.1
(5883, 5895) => 5.8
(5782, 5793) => -1.8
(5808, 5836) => -4.3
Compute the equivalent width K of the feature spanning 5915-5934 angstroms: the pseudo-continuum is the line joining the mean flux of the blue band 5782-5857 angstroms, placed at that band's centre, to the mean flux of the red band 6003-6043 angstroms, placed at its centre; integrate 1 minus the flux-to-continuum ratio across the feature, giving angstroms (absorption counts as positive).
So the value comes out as 5.6 angstroms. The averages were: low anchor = 38.5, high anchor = 34.2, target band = 25.5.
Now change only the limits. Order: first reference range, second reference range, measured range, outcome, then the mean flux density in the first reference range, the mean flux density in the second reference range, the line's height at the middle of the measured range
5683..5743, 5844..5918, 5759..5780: -3.1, 35.3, 25.2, 31.9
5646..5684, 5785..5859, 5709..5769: -4.7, 31.7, 38.4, 34.9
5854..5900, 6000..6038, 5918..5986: 3.0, 24.2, 34.1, 29.4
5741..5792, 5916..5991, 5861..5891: 5.7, 38.2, 28.3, 32.4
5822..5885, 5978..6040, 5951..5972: 3.4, 32.9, 33.4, 33.2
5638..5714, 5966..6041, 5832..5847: -2.9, 32.6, 32.6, 32.6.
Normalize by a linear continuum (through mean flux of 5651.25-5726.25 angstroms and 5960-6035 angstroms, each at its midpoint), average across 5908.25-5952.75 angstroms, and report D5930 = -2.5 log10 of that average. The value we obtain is 0.20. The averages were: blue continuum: 33.6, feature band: 26.9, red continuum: 31.9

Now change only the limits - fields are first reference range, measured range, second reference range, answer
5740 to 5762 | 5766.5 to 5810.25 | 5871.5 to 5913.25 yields -0.135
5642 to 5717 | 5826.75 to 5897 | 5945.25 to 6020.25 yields 0.064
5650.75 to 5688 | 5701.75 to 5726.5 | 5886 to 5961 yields -0.183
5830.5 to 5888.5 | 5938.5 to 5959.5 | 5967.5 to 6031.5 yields 0.105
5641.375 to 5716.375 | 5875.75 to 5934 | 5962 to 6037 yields 0.434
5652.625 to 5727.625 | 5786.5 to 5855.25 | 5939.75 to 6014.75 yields -0.201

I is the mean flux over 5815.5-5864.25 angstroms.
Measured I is 35.7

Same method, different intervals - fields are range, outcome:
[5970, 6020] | 31.8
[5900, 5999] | 27.6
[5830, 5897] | 29.4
